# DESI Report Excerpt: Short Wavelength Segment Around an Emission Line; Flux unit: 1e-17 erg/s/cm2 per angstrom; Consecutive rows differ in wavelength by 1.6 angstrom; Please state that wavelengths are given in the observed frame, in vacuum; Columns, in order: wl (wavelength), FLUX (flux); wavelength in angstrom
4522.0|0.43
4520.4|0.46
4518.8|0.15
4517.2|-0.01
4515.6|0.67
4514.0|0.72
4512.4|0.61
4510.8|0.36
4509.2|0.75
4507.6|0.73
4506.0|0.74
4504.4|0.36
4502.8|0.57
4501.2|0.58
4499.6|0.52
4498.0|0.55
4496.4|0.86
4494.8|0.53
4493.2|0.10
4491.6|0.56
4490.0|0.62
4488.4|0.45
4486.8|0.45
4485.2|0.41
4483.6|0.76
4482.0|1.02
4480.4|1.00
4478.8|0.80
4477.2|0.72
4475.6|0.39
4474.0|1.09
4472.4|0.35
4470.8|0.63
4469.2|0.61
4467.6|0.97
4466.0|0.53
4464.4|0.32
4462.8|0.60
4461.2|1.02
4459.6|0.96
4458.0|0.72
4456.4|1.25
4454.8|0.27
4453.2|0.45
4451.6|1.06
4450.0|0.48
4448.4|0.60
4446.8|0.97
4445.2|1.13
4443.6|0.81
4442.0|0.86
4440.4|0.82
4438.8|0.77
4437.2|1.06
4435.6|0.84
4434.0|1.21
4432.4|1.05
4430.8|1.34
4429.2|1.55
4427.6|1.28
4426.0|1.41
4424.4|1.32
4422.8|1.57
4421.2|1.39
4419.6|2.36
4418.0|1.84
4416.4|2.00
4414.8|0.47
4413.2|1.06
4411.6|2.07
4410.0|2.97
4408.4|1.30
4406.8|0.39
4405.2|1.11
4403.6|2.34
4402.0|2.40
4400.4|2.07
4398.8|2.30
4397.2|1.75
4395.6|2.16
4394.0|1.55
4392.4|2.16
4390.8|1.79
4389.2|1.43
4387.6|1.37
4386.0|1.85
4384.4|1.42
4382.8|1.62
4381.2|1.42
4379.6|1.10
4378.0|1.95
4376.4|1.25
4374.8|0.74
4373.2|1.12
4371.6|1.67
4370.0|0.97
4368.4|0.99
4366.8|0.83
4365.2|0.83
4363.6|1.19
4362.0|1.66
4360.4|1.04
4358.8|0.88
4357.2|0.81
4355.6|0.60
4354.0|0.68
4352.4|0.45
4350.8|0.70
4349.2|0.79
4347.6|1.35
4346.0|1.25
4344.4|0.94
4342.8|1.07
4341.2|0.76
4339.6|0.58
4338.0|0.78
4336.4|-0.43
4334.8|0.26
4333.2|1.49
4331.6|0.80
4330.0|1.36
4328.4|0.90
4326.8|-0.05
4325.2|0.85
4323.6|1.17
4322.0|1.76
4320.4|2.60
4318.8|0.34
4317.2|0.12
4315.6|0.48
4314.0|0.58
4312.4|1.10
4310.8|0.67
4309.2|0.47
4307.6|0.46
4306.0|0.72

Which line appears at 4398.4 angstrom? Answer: C IV 1549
